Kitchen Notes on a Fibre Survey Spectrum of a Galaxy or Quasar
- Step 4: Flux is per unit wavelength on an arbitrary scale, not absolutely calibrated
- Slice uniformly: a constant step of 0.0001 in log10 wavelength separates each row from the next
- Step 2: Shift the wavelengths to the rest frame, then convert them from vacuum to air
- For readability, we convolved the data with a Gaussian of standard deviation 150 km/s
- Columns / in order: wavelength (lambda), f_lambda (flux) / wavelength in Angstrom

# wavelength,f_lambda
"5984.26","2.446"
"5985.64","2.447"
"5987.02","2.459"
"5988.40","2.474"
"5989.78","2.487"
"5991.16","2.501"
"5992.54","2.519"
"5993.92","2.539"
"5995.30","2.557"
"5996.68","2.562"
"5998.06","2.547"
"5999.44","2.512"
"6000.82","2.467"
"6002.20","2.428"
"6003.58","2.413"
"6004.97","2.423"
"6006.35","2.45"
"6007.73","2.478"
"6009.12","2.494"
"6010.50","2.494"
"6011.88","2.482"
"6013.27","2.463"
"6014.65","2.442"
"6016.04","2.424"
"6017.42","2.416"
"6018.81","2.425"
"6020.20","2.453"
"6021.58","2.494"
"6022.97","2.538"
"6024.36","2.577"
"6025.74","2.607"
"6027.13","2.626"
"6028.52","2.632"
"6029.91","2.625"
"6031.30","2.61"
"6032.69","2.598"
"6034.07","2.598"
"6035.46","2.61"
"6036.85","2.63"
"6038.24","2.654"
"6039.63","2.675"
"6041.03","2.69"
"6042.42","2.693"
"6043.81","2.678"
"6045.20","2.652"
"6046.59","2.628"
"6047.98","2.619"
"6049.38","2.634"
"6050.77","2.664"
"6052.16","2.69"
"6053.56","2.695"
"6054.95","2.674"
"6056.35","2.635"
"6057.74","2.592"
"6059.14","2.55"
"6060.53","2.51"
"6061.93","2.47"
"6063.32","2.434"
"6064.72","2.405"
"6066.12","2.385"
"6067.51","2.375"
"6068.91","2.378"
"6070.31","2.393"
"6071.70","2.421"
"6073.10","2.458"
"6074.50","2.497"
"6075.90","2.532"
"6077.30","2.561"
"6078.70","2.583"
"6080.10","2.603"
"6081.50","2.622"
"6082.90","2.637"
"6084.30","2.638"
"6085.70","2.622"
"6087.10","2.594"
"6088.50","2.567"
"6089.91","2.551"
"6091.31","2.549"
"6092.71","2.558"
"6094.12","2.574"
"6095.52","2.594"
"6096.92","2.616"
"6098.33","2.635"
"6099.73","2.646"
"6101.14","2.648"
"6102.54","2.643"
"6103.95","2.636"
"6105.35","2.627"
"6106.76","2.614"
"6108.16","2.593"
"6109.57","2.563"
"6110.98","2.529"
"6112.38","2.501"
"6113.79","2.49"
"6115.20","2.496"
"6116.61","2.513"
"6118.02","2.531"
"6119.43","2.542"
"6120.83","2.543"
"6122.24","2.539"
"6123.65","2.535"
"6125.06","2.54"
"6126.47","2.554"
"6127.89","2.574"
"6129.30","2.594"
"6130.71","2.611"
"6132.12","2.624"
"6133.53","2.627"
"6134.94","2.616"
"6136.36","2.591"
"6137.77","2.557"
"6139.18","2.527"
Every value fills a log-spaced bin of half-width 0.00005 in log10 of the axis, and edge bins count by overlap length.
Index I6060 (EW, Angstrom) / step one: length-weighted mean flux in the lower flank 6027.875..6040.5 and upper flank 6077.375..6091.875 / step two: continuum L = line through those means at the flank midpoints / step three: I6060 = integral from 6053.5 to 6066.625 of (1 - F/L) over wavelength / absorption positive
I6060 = 0.4 Angstrom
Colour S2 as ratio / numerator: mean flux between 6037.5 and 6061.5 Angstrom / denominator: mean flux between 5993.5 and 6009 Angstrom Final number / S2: 1.1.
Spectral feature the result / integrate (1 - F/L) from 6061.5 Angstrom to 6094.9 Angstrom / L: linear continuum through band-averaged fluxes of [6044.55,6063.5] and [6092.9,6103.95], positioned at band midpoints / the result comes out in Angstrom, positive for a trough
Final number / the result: 1.2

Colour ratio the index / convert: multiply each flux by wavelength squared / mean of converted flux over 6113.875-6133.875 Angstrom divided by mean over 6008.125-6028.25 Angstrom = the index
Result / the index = 1.1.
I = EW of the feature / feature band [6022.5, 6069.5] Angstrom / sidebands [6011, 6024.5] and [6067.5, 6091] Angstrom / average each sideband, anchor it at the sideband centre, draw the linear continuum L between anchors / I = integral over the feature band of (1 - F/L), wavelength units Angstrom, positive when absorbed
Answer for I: -1.7 Angstrom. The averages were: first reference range 2.47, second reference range 2.54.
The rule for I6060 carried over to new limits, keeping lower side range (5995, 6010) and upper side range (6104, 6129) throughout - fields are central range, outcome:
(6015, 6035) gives -0.4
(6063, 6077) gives 0.5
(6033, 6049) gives -0.9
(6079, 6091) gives -0.3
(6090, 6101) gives -0.3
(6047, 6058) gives -0.6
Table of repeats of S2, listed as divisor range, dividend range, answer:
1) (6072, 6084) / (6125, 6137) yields 1.01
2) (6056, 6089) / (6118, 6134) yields 1.02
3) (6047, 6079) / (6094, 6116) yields 1.02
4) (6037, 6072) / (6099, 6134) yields 1.00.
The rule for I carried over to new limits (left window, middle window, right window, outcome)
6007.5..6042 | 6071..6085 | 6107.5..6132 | 0.0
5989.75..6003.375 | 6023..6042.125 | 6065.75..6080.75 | -1.0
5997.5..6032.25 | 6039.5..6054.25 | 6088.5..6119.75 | -0.8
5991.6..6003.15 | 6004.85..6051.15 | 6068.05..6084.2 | -0.9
